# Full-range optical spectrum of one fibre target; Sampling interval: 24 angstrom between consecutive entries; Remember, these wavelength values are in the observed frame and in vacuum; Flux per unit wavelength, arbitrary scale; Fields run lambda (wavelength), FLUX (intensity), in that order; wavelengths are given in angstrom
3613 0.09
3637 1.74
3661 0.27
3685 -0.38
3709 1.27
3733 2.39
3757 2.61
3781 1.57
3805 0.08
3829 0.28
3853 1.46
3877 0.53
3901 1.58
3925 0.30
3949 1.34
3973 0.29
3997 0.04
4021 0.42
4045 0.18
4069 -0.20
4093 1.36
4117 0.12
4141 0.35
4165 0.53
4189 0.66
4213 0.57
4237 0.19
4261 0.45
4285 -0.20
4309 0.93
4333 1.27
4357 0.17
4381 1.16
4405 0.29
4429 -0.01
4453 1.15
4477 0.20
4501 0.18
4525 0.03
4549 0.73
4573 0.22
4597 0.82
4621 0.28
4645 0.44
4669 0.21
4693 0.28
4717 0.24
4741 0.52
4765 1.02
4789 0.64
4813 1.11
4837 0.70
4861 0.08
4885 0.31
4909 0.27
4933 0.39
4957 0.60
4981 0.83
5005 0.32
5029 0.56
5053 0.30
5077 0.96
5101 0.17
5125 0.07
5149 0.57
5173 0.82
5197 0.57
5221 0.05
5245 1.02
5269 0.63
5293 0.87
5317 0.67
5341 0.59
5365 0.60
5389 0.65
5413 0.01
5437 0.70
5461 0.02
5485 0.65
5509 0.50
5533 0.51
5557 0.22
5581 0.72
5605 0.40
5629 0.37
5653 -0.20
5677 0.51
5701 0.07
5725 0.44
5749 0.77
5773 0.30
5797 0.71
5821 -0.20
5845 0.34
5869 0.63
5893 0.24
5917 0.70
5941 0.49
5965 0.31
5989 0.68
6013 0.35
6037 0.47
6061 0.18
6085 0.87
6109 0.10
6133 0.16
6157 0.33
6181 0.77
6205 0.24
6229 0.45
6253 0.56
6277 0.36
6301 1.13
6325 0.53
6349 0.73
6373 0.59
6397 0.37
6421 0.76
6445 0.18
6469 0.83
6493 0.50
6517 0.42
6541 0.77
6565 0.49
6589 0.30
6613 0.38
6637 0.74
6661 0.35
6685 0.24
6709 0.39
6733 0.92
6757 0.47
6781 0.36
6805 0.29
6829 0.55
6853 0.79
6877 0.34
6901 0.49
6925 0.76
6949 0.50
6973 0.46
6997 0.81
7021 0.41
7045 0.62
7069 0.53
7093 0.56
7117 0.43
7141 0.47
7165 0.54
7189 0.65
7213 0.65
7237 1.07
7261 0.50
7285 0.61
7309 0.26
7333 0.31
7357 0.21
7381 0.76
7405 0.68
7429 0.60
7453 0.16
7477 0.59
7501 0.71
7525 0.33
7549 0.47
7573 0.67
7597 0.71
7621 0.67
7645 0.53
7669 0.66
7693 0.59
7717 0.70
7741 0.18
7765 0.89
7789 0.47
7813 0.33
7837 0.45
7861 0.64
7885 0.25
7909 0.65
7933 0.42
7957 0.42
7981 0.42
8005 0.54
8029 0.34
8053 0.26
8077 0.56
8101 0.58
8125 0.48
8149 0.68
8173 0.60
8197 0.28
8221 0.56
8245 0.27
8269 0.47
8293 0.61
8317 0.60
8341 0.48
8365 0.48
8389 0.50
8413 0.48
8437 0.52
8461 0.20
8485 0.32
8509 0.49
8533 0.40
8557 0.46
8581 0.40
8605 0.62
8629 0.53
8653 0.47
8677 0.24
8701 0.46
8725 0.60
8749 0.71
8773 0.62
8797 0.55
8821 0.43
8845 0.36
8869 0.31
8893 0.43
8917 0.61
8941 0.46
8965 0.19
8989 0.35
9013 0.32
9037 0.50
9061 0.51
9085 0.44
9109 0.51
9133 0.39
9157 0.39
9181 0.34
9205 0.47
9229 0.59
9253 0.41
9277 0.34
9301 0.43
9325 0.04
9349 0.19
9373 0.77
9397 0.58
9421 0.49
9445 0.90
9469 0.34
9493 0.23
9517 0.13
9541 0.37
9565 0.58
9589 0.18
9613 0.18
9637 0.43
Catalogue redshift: 1.62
